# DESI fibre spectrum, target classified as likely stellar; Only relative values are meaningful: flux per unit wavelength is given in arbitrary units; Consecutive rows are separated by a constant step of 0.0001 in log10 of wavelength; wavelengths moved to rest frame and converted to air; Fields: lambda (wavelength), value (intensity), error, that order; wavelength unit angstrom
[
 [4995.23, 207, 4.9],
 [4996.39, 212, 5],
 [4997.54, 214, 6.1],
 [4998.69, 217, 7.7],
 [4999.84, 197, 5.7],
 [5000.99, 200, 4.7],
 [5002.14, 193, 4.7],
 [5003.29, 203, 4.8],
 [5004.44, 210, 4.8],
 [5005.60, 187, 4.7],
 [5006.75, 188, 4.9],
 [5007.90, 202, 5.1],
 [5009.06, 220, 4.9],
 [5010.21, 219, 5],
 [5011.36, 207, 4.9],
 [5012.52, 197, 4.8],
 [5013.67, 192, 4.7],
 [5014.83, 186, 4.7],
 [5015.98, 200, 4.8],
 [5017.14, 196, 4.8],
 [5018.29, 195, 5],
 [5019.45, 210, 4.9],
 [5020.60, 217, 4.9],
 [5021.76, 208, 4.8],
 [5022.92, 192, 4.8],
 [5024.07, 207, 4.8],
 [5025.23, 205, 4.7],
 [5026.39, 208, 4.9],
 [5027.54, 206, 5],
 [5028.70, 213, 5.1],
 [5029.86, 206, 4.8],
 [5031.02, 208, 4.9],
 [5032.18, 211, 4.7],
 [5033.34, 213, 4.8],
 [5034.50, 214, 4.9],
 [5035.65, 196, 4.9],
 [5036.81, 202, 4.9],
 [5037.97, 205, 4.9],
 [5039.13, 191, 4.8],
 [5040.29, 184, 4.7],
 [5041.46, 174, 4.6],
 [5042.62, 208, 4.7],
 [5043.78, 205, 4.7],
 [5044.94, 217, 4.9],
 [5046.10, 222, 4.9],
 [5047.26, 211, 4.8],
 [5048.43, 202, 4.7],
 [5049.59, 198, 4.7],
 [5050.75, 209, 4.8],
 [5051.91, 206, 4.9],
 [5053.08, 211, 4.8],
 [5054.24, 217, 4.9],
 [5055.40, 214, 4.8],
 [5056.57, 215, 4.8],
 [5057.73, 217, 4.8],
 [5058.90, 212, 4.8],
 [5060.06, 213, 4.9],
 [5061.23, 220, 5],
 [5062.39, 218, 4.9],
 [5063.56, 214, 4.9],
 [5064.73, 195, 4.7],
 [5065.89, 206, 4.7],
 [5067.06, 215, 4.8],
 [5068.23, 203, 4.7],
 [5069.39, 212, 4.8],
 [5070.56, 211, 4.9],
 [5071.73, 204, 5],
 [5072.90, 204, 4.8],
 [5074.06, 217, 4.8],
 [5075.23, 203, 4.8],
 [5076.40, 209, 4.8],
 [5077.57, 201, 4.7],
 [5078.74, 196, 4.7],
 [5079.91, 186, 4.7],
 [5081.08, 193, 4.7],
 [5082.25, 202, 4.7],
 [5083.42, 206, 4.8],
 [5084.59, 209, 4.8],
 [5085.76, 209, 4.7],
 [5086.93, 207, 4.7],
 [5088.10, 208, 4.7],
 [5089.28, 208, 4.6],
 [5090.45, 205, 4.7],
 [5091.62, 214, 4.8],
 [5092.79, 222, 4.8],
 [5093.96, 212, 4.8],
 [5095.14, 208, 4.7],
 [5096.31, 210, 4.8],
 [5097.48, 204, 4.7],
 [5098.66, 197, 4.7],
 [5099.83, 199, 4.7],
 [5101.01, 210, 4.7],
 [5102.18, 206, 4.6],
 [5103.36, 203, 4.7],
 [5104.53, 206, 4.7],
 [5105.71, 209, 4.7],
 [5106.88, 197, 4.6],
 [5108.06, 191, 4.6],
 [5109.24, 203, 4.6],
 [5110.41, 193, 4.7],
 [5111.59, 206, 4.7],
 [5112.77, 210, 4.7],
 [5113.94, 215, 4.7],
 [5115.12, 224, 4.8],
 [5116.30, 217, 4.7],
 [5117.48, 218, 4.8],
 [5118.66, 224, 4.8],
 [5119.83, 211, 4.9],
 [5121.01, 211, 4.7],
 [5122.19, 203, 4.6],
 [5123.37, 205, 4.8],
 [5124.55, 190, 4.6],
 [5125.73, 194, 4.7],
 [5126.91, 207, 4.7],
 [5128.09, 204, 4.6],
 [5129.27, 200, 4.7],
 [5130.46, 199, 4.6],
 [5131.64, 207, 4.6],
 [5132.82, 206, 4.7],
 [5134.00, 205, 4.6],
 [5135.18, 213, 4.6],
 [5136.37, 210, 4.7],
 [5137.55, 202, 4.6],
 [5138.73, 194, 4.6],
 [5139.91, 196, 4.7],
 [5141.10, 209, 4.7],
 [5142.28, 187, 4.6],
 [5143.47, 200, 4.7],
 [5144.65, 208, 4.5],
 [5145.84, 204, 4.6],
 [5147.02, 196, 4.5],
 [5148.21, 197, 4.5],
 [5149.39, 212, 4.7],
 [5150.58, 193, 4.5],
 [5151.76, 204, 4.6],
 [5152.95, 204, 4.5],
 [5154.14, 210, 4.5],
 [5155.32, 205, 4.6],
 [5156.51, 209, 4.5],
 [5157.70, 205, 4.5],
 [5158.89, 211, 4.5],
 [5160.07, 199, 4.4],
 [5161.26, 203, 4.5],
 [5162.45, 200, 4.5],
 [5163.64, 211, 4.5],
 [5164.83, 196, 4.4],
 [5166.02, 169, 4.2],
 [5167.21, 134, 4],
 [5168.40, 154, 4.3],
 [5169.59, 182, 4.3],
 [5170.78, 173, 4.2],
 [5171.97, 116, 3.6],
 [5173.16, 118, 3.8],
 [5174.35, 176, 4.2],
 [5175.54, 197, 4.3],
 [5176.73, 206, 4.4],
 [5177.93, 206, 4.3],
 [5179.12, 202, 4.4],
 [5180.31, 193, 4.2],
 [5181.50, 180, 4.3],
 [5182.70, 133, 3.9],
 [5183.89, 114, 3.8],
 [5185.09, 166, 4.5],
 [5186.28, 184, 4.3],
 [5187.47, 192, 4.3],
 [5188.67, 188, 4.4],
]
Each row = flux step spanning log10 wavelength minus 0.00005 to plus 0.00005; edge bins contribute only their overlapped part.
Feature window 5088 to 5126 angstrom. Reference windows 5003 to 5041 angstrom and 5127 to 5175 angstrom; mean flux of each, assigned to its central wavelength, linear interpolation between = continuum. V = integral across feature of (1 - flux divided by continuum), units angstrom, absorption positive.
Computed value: -2.1 angstrom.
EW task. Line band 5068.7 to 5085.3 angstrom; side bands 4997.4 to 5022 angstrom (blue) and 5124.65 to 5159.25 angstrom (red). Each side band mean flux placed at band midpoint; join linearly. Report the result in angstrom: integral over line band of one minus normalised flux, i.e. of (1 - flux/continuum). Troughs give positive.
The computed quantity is -0.10 angstrom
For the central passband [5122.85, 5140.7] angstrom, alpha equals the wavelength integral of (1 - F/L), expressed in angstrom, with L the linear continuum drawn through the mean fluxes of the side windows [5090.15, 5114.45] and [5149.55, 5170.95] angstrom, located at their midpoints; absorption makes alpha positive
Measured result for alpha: -0.3 angstrom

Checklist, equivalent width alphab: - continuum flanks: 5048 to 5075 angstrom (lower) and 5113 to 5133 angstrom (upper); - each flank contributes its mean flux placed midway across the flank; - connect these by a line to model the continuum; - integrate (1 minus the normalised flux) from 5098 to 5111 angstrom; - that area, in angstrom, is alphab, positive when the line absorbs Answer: 0.5 angstrom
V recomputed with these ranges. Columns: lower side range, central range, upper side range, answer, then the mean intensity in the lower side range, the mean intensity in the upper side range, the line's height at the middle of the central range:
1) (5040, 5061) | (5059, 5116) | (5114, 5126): 0.7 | 208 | 210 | 209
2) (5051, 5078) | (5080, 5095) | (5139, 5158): 0.1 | 210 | 202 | 208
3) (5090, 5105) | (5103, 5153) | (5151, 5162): 0.5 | 207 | 205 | 206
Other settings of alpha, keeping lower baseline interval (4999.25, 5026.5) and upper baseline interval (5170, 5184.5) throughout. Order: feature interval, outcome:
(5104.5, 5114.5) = -1.17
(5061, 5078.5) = -1.69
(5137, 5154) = -2.56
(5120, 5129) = -1.19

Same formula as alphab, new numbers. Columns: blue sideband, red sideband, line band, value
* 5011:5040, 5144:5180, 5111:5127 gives -1.28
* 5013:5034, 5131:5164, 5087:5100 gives -0.28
